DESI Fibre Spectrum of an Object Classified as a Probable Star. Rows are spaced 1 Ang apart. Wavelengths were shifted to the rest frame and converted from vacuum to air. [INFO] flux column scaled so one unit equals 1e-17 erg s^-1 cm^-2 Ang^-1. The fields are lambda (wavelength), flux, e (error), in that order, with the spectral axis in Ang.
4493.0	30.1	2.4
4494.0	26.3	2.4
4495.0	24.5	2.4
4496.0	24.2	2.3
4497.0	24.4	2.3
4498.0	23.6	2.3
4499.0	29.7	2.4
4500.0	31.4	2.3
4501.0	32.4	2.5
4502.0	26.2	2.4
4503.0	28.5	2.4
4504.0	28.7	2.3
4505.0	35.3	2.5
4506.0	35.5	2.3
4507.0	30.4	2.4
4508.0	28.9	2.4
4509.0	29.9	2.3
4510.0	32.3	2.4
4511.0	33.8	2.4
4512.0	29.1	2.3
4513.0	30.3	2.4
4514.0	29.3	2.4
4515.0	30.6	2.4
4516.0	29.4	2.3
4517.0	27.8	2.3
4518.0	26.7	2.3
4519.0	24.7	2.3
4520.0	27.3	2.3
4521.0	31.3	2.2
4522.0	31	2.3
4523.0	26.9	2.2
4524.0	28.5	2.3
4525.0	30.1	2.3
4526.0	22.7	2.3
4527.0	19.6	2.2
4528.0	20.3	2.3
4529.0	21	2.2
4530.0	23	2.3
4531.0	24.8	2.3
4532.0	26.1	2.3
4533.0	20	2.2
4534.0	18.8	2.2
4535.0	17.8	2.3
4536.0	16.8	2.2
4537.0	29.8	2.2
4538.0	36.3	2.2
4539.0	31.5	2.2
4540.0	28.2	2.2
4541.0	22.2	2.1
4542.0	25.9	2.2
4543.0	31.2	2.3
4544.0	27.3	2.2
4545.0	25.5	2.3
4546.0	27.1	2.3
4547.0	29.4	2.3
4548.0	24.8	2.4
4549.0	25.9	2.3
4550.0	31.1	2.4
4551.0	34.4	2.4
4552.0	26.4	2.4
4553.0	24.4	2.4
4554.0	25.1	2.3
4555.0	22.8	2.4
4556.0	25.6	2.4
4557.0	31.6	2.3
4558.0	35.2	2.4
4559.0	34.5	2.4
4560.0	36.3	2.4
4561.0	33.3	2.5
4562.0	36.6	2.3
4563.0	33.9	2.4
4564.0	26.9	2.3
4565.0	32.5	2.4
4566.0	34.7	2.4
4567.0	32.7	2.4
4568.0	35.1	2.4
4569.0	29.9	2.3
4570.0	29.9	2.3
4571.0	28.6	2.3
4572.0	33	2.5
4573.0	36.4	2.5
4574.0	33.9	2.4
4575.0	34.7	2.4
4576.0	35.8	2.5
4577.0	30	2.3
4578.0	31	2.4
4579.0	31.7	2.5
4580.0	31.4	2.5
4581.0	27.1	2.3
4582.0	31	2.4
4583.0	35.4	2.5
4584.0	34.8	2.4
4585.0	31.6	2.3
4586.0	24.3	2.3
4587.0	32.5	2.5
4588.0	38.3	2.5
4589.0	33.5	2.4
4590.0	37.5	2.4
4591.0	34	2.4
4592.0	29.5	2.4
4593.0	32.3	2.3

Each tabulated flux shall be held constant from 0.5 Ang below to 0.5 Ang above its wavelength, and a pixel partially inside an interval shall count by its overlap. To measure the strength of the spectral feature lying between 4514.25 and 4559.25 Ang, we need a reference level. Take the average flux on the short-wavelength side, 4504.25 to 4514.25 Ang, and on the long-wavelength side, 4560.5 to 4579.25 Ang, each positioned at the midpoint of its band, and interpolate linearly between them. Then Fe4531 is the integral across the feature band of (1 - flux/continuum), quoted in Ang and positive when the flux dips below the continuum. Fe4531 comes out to 7.5 Ang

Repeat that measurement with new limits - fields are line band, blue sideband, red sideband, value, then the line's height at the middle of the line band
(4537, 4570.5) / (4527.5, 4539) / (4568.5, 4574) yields -2.4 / 28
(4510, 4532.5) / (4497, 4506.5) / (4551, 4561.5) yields 2.0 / 29.8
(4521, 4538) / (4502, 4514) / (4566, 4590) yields 3.9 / 31.4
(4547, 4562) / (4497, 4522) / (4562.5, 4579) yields 1.0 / 31.7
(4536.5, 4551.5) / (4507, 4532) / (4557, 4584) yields 0.7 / 30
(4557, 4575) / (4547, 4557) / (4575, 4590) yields -2.3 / 29.5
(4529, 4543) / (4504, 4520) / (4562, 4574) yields 2.8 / 31.1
